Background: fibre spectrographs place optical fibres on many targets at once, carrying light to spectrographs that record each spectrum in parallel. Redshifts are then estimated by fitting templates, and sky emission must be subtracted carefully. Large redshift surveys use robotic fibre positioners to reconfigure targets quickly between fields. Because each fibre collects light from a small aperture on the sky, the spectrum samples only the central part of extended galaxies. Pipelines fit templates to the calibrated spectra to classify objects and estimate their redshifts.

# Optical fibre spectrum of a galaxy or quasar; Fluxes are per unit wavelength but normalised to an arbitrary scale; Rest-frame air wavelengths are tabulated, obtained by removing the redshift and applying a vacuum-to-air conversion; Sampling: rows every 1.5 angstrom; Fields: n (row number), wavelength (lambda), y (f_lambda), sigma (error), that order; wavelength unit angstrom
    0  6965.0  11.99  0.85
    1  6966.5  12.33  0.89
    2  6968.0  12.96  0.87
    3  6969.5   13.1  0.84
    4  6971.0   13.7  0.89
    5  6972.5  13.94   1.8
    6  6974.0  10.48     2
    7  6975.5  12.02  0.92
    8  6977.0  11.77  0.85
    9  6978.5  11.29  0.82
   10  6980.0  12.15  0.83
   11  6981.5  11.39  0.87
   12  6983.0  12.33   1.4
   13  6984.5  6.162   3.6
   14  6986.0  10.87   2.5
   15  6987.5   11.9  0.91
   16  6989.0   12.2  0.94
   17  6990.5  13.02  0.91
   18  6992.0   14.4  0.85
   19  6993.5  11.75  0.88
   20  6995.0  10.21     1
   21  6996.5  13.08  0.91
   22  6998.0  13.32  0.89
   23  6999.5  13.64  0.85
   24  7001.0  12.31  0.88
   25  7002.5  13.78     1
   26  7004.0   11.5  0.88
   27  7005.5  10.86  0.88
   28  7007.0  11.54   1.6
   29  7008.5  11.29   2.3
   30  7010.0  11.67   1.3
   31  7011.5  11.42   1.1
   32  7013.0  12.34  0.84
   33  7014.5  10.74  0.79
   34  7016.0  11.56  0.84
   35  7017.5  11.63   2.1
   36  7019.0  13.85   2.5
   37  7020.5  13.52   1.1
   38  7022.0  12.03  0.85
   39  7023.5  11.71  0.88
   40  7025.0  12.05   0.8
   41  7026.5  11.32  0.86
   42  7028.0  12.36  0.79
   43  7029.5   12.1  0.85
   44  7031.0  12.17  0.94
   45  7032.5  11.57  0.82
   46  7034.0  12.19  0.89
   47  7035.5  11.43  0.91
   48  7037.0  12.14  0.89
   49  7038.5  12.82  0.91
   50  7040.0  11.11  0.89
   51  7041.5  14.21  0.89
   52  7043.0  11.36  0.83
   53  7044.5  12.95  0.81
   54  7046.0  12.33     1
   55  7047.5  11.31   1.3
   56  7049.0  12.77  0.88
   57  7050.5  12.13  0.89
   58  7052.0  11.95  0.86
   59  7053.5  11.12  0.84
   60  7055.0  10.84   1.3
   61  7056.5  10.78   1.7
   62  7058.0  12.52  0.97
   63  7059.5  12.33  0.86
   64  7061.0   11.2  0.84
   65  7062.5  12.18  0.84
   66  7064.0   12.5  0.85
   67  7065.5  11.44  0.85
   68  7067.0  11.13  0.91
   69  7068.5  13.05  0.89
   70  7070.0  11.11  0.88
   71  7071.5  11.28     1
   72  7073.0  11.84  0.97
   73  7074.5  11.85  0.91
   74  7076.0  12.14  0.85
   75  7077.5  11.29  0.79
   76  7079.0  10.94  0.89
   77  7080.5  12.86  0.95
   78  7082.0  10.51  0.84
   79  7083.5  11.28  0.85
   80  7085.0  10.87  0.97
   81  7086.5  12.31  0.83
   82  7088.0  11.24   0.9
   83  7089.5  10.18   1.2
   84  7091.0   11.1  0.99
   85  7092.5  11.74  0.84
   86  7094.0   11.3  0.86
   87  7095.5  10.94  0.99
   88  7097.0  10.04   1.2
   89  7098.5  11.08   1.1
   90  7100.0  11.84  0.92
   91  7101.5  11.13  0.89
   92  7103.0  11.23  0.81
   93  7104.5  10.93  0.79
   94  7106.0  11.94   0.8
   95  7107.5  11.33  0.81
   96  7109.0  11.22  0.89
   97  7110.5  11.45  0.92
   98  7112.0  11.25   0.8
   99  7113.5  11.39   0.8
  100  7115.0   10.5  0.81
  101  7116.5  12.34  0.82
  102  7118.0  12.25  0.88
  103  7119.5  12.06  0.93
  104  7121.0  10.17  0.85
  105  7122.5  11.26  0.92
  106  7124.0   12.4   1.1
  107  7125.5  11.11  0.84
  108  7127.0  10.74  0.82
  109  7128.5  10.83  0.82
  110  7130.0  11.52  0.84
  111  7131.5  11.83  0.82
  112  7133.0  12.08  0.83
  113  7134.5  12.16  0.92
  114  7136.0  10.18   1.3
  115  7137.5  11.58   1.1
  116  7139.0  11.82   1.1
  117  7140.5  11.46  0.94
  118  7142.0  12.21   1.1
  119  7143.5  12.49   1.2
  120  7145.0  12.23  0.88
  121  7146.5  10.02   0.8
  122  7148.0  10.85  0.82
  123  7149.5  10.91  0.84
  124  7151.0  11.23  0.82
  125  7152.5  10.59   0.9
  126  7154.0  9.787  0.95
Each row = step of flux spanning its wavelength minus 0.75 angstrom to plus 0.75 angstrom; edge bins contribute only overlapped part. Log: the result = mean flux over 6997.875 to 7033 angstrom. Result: 12.1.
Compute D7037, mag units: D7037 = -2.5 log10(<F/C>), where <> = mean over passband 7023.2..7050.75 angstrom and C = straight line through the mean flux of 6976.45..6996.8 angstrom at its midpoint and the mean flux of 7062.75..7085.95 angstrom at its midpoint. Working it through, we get -0.05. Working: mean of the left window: 11.6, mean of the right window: 11.6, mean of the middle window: 12.1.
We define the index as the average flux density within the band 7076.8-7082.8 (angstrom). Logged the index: 11.4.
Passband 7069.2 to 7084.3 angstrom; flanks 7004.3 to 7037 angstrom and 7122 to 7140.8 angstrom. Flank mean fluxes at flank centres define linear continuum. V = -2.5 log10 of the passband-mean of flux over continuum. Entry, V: 0.01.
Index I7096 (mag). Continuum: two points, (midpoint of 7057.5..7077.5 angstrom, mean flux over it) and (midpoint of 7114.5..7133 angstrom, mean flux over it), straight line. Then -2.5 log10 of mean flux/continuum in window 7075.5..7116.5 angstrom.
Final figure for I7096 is 0.04 mag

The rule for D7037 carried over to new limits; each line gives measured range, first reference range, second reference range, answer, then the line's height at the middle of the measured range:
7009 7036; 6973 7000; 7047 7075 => -0.02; 11.8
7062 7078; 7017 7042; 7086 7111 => -0.02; 11.6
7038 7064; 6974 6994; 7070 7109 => -0.05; 11.4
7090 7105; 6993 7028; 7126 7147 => 0.05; 11.7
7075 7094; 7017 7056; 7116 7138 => 0.04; 11.8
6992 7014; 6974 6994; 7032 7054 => -0.03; 11.8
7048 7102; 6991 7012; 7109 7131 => 0.02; 11.7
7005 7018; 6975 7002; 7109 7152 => 0.03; 11.8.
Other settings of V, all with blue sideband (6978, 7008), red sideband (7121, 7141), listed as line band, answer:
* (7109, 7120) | -0.010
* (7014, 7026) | -0.032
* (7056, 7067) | -0.016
